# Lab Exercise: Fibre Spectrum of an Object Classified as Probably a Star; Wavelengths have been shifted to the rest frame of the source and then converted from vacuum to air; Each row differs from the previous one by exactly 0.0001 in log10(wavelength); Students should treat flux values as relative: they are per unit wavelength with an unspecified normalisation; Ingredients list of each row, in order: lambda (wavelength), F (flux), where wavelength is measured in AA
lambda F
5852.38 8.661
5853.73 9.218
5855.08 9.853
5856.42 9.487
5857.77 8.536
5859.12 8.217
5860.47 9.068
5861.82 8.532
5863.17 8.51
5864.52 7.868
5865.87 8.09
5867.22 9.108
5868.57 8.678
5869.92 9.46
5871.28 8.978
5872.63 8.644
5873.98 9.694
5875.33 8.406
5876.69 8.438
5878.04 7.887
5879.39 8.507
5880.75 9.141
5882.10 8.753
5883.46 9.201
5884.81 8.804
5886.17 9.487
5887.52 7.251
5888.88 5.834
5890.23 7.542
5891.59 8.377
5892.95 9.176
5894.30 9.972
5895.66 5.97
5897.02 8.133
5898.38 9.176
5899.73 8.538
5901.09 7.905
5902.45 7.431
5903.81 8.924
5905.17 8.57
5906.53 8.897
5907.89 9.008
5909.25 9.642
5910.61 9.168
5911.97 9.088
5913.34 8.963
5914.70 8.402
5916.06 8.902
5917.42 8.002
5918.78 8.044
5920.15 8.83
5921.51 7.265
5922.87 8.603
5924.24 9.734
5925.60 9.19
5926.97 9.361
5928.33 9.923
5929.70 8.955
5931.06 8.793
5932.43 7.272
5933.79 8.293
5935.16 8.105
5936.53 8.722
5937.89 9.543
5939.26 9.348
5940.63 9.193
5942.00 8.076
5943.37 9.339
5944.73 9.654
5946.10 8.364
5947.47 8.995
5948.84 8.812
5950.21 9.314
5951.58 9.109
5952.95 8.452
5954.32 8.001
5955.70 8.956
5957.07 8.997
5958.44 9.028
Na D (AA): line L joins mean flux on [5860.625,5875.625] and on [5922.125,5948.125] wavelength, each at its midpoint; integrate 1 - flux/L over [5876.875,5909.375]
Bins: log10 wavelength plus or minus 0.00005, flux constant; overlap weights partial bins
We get 1.5 AA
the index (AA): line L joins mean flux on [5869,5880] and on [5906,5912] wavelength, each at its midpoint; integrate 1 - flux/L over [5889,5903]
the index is 1.4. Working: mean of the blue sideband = 8.75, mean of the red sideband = 9.18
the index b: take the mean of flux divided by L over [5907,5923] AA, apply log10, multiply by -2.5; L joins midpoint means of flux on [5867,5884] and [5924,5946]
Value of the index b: 0.03 mag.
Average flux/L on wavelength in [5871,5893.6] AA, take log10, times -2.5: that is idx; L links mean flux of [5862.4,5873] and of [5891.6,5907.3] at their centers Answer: 0.01 mag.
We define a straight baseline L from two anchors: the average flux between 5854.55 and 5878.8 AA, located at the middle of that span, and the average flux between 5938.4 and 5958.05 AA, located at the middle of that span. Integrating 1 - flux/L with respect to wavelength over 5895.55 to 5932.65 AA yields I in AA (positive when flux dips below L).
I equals 0.8 AA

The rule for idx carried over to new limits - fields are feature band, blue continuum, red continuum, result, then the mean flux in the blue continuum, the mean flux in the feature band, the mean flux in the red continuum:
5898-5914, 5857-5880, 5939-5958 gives 0.00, 8.63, 8.77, 8.89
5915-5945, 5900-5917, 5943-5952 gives 0.02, 8.72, 8.77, 9.08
